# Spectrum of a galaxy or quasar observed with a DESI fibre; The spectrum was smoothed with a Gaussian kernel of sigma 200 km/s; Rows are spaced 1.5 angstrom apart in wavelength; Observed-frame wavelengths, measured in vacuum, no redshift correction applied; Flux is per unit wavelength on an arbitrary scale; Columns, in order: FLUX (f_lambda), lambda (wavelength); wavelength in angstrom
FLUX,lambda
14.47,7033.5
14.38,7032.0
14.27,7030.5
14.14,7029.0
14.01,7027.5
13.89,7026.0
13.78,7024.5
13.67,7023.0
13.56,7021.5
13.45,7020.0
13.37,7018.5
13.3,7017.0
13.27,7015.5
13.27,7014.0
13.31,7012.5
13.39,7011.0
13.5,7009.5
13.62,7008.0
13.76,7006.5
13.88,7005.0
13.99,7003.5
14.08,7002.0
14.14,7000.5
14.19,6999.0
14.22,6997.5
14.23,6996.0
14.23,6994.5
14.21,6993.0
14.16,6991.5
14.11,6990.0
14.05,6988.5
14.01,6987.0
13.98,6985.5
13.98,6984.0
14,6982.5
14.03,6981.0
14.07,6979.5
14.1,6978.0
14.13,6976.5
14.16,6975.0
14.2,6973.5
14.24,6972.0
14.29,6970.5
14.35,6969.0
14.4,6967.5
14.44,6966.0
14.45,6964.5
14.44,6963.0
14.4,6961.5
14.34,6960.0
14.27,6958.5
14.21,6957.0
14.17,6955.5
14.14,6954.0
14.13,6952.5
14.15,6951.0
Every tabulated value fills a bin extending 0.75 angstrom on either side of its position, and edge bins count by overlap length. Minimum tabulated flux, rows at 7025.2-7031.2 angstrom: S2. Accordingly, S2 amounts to 13.89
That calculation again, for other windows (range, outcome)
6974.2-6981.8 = 14.03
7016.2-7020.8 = 13.3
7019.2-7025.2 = 13.45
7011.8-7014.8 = 13.27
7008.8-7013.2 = 13.31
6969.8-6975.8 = 14.16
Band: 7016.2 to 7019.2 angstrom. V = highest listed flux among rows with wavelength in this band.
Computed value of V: 13.37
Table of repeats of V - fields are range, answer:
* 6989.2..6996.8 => 14.23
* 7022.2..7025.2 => 13.78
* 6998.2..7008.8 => 14.19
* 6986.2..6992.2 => 14.16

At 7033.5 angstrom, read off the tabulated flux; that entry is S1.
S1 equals 14.47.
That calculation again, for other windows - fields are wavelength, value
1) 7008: 13.62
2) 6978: 14.1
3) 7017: 13.3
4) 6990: 14.11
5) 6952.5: 14.13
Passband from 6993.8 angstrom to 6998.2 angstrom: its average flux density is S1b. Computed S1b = 14.2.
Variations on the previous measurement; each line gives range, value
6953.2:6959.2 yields 14.2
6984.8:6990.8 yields 14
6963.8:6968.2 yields 14.4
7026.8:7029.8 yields 14.1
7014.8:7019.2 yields 13.3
